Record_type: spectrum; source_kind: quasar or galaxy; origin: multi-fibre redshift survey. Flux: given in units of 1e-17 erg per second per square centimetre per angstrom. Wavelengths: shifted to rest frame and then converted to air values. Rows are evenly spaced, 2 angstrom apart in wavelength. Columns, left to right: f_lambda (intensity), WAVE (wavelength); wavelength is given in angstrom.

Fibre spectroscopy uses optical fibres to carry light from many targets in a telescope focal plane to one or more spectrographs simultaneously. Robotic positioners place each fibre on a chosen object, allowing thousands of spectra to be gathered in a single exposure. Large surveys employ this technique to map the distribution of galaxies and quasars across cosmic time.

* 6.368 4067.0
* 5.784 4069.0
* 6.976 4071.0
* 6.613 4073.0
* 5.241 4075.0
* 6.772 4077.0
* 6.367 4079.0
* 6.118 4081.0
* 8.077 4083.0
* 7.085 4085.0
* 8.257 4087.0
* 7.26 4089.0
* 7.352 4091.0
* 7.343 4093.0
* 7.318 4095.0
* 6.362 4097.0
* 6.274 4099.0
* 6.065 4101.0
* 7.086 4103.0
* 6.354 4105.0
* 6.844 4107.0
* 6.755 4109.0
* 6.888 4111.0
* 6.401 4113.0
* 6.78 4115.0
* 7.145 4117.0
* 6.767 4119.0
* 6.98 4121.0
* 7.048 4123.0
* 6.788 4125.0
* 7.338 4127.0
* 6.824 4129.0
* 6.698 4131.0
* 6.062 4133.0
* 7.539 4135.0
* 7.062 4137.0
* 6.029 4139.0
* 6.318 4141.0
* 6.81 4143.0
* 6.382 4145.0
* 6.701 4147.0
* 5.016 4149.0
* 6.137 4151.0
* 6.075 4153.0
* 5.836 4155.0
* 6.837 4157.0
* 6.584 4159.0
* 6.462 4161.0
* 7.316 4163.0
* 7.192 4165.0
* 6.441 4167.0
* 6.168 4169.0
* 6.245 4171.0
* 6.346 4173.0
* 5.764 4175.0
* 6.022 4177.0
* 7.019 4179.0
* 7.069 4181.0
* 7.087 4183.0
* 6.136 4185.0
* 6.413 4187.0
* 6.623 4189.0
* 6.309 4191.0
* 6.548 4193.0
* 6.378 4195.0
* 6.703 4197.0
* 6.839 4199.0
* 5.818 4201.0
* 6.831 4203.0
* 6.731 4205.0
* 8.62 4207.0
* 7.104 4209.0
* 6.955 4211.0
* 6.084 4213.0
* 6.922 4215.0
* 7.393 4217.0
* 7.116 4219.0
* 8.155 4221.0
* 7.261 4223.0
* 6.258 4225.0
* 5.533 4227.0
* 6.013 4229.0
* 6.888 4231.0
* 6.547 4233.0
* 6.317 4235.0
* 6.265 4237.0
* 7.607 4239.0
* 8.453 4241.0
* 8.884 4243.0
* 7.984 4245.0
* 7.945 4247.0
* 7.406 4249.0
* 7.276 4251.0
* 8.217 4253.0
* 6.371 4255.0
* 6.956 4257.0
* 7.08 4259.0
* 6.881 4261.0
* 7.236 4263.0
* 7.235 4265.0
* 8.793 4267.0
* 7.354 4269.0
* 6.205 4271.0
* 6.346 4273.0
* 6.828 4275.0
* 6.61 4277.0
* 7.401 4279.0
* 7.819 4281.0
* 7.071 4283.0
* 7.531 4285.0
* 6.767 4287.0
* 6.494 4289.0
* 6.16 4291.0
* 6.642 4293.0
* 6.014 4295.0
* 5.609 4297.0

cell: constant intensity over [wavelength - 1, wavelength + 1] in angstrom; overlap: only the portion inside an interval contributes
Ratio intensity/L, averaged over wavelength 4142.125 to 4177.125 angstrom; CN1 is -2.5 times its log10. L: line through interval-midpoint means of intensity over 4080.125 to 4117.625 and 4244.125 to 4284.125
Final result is 0.112 mag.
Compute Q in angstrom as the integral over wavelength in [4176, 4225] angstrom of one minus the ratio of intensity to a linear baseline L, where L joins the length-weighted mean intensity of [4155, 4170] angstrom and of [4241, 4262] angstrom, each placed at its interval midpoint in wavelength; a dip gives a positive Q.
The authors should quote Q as 1.5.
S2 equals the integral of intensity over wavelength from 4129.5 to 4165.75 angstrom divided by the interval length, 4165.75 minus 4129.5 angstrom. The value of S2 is 6.5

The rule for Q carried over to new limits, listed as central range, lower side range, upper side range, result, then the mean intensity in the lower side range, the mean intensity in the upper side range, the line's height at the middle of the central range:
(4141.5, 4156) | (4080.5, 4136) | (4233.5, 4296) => 1.75 angstrom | 6.93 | 7.16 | 6.99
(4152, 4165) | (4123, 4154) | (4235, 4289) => 0.18 angstrom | 6.54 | 7.29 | 6.66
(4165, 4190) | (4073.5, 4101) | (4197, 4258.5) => 1.91 angstrom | 6.87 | 7.09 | 7.01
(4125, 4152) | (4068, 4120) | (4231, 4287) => 1.44 angstrom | 6.78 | 7.27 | 6.91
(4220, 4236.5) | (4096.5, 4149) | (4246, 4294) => 0.89 angstrom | 6.67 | 7.11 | 6.99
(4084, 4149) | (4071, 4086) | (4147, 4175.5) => -3.13 angstrom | 6.63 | 6.34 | 6.5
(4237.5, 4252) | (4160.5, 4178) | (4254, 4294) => -2.21 angstrom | 6.44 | 6.99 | 6.84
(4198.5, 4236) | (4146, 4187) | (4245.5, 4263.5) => 0.57 angstrom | 6.42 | 7.28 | 6.92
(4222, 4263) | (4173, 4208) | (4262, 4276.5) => -0.89 angstrom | 6.63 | 7.12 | 6.96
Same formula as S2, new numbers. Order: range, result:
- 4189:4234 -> 6.77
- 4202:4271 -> 7.18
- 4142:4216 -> 6.55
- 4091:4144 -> 6.78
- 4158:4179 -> 6.48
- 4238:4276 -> 7.42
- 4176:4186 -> 6.67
